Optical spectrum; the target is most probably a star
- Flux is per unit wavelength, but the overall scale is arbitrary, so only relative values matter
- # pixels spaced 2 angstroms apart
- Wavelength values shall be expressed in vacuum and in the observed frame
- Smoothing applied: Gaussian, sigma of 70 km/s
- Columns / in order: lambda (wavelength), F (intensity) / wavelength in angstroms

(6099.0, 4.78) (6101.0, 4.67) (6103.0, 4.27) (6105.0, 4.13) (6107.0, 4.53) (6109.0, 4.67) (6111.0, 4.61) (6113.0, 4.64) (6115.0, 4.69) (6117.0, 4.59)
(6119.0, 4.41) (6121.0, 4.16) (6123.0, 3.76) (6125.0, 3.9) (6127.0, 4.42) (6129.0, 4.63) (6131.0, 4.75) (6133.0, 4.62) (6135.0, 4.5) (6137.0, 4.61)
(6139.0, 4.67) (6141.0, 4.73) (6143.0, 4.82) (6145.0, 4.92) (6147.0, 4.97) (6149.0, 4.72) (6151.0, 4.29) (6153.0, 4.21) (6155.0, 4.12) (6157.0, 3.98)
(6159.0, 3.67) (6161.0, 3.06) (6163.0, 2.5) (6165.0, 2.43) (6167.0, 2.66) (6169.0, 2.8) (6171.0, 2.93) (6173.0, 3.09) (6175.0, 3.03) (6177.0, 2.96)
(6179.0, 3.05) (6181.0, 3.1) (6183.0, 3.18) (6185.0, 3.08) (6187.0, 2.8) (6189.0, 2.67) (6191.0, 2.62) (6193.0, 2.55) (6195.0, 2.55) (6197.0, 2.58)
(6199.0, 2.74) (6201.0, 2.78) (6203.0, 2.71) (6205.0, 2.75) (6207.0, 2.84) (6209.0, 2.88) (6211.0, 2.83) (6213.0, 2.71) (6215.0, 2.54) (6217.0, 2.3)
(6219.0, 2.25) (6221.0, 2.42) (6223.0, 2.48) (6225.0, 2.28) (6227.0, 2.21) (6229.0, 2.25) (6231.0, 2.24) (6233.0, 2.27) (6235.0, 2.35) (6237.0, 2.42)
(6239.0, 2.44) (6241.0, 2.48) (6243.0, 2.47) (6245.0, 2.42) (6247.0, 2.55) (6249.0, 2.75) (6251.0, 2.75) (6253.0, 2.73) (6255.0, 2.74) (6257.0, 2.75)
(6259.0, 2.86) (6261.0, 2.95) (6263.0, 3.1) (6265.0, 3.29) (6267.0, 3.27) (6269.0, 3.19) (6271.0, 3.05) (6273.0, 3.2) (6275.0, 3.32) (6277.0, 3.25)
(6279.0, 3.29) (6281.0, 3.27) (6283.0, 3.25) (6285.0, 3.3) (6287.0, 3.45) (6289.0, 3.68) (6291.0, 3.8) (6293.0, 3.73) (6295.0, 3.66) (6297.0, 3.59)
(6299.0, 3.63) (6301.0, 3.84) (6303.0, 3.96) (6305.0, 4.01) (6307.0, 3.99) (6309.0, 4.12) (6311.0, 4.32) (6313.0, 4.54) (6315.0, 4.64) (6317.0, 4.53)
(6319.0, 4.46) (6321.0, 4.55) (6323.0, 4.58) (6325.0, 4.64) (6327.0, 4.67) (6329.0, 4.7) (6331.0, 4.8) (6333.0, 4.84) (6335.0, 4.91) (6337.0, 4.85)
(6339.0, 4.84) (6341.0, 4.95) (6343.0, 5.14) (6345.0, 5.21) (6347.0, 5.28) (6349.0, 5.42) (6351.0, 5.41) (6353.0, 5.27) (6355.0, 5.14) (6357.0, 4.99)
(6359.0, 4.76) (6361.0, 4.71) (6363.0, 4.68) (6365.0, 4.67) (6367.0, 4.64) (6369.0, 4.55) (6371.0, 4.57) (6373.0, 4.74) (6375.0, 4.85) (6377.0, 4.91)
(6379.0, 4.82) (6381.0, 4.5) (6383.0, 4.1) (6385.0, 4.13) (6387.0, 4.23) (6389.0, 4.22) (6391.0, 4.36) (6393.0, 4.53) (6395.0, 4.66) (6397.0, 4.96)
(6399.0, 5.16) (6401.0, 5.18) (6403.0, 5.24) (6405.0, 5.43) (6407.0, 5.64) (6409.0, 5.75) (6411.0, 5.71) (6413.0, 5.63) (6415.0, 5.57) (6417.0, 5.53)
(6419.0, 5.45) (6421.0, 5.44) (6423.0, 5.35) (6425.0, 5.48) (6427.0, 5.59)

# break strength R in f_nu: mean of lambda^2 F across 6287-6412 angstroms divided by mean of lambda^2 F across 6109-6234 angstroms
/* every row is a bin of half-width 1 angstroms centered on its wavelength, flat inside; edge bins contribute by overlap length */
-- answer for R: 1.45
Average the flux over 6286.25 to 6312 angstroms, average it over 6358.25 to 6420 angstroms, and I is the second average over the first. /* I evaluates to 1.28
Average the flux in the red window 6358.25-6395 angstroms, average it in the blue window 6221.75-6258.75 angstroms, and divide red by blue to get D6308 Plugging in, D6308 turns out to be 1.8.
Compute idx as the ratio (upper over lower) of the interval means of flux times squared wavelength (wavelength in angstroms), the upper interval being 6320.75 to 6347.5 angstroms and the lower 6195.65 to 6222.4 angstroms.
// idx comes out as 1.92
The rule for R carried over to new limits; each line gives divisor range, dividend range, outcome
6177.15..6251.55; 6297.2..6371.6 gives 1.86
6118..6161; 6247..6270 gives 0.69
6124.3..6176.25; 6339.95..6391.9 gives 1.29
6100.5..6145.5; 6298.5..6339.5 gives 1.05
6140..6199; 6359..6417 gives 1.55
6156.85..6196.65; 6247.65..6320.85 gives 1.25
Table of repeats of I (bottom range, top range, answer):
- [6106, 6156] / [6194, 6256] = 0.56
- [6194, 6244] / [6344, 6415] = 1.96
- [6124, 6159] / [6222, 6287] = 0.62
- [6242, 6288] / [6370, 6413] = 1.62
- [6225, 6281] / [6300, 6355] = 1.70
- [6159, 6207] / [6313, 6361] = 1.73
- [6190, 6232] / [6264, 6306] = 1.36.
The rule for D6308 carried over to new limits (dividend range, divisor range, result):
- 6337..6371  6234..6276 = 1.76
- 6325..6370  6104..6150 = 1.08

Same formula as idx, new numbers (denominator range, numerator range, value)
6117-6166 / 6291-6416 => 1.20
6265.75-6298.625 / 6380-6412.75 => 1.49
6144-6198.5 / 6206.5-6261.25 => 0.79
